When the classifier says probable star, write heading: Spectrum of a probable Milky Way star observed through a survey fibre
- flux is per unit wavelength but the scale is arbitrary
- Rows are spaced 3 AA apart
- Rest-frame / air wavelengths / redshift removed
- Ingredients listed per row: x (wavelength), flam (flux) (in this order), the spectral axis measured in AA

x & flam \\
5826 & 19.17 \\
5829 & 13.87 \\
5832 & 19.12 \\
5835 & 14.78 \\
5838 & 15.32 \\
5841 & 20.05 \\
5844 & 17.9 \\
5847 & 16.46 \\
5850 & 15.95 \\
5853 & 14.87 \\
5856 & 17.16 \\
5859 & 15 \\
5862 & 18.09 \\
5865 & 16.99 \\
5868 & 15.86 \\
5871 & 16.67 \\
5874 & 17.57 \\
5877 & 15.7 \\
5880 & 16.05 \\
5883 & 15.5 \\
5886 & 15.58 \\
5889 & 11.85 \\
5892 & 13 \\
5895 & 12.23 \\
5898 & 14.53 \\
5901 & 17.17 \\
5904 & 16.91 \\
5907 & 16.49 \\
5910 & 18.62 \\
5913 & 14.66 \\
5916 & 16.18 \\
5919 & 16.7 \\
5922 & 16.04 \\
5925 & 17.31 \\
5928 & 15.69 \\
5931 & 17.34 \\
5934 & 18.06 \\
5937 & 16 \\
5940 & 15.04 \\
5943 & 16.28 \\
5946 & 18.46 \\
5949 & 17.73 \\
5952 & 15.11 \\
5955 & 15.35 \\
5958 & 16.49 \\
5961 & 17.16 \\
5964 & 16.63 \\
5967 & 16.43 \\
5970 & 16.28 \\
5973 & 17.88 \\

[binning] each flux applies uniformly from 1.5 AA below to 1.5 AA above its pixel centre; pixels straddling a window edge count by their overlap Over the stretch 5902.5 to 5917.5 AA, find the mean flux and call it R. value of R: 16.6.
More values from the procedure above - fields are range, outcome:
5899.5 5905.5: 17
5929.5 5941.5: 16.6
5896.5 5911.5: 16.7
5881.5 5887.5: 15.5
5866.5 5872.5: 16.3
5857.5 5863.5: 16.5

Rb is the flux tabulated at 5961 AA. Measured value 17.16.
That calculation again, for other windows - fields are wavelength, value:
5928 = 15.69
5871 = 16.67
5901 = 17.17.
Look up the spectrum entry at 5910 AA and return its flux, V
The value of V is 18.62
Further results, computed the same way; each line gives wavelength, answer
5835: 14.78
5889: 11.85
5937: 16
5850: 15.95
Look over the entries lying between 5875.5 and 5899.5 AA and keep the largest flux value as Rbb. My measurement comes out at 16.05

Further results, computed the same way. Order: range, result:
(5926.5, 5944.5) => 18.06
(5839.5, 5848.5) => 20.05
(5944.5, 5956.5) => 18.46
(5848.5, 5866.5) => 18.09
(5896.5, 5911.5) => 18.62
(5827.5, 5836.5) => 19.12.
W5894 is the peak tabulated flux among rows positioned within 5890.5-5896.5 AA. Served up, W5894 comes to 13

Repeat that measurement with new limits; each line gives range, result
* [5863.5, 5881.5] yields 17.57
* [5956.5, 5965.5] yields 17.16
